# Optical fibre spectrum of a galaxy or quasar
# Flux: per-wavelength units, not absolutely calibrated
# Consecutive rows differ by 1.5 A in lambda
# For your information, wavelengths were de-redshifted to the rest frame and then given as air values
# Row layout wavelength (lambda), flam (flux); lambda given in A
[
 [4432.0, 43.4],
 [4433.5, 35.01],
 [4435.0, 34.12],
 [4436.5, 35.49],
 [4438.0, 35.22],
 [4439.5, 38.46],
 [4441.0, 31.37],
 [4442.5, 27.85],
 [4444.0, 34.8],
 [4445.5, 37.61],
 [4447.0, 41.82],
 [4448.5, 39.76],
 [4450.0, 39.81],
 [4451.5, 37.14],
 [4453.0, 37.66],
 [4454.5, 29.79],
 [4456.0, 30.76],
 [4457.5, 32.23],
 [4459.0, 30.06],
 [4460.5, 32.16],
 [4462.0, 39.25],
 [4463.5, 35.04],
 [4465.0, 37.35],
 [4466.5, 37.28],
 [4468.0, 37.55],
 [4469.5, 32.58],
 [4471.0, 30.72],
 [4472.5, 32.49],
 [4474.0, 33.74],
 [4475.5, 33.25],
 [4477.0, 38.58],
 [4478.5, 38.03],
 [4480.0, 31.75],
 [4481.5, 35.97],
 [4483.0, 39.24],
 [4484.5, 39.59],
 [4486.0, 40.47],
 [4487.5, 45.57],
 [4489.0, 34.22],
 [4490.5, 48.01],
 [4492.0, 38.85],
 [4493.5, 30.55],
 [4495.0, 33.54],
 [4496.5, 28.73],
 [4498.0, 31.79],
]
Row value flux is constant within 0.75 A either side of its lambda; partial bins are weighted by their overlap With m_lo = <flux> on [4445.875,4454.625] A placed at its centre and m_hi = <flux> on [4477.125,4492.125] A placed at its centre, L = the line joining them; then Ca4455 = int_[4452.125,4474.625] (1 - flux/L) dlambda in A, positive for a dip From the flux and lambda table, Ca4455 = 2.7 A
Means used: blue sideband 38.2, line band 33.9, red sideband 39.2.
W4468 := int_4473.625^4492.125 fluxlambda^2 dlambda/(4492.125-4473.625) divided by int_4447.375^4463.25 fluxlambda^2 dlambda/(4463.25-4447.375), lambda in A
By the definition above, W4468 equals 1.11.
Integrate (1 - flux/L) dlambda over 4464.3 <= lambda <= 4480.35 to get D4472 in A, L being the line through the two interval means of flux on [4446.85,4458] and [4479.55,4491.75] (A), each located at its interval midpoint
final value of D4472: 1.3 A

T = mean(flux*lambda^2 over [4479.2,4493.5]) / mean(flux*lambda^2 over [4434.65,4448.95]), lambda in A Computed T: 1.1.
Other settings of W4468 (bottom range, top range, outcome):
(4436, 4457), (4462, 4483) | 1.00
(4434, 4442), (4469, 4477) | 0.97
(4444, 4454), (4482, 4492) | 1.08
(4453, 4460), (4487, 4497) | 1.20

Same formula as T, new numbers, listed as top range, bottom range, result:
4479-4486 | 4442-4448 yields 1.05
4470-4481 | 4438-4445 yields 1.03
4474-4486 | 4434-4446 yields 1.09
